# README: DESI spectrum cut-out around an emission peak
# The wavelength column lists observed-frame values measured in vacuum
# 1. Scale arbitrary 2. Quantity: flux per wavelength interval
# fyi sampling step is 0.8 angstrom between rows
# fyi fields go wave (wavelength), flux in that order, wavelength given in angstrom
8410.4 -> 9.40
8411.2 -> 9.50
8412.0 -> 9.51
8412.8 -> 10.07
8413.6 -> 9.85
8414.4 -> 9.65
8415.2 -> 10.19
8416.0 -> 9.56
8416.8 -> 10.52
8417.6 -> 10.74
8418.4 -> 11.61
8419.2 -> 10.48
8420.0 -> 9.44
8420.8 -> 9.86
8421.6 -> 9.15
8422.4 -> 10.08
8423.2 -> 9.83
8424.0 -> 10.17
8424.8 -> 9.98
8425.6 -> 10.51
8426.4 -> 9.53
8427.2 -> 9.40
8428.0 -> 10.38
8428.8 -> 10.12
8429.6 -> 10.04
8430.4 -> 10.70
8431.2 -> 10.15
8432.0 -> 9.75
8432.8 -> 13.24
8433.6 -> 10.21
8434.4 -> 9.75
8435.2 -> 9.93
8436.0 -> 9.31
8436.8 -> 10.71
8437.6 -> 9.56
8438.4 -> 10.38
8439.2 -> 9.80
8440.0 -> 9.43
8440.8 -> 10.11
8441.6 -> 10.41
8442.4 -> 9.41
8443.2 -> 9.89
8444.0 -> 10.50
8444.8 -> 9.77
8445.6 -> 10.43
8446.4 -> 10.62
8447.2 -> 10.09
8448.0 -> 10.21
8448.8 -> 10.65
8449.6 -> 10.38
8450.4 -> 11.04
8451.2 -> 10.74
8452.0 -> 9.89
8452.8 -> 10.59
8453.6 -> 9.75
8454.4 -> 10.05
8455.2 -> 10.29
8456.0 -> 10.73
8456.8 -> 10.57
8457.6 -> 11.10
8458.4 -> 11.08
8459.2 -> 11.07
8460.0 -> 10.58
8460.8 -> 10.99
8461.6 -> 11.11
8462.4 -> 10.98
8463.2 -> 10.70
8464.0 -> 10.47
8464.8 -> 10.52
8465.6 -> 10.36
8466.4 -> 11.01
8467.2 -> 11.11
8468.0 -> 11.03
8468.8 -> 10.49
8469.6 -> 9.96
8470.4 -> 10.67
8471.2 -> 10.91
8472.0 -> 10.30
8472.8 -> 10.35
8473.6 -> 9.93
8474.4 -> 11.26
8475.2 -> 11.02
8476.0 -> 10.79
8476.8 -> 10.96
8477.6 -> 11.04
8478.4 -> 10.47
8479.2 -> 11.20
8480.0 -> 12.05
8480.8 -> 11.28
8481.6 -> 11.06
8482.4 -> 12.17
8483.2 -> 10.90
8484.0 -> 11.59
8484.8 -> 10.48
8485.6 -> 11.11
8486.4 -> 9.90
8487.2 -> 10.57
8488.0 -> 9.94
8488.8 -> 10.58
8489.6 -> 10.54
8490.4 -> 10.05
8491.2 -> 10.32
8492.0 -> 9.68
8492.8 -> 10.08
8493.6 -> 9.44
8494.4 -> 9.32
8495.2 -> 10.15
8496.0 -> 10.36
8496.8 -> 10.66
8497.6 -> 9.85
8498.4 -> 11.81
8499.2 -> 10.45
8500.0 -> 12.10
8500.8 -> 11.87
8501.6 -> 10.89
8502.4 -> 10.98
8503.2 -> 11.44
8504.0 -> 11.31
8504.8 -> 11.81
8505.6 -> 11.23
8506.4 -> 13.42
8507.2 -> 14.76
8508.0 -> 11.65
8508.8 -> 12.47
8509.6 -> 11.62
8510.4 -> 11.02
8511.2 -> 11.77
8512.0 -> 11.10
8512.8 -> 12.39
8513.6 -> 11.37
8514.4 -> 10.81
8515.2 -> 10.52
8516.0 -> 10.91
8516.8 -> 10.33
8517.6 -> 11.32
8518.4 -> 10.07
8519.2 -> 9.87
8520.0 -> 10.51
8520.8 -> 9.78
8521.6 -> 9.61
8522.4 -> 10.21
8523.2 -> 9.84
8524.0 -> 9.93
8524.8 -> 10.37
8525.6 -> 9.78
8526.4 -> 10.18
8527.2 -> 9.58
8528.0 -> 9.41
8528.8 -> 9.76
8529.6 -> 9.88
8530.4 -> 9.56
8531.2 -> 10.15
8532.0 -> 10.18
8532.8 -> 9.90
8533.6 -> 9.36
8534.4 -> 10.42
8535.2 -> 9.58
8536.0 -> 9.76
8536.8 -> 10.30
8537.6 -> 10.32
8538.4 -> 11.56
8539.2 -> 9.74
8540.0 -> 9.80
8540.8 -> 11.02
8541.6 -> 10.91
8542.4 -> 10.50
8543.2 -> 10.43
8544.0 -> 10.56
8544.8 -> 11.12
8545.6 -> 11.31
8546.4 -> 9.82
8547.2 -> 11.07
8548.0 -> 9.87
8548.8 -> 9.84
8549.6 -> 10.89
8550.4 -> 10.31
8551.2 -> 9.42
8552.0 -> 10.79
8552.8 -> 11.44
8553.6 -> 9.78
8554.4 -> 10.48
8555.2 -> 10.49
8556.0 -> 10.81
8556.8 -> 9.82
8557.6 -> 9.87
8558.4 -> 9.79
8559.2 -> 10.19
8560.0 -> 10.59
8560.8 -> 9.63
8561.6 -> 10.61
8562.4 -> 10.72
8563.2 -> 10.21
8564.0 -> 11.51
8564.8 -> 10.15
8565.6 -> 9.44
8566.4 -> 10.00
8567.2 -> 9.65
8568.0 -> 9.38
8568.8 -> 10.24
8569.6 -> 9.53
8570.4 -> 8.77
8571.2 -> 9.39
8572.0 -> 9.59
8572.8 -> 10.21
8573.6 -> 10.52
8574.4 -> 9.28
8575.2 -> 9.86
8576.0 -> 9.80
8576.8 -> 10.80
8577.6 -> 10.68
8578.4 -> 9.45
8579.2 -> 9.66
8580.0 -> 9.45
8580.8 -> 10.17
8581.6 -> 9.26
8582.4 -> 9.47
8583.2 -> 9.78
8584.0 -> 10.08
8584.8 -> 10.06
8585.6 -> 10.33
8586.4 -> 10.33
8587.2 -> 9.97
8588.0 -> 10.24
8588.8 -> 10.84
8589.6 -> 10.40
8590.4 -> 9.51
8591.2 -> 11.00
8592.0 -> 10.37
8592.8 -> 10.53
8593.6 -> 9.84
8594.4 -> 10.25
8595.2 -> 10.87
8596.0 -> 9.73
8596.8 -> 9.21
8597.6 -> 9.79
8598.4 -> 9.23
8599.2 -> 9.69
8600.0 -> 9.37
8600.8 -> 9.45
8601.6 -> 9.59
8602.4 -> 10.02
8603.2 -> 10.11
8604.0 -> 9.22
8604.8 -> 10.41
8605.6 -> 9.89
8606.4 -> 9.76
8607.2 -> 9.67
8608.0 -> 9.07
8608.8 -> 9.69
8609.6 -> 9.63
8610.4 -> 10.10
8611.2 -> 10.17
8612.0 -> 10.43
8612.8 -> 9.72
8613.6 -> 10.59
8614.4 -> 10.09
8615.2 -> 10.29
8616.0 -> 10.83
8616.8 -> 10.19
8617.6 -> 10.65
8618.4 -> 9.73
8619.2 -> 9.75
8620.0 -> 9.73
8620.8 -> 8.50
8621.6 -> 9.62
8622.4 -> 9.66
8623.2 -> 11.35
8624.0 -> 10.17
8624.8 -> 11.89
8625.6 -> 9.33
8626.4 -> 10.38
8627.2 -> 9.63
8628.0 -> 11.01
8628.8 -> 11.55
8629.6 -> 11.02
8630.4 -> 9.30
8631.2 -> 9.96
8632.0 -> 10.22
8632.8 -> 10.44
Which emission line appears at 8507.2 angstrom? [N II]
